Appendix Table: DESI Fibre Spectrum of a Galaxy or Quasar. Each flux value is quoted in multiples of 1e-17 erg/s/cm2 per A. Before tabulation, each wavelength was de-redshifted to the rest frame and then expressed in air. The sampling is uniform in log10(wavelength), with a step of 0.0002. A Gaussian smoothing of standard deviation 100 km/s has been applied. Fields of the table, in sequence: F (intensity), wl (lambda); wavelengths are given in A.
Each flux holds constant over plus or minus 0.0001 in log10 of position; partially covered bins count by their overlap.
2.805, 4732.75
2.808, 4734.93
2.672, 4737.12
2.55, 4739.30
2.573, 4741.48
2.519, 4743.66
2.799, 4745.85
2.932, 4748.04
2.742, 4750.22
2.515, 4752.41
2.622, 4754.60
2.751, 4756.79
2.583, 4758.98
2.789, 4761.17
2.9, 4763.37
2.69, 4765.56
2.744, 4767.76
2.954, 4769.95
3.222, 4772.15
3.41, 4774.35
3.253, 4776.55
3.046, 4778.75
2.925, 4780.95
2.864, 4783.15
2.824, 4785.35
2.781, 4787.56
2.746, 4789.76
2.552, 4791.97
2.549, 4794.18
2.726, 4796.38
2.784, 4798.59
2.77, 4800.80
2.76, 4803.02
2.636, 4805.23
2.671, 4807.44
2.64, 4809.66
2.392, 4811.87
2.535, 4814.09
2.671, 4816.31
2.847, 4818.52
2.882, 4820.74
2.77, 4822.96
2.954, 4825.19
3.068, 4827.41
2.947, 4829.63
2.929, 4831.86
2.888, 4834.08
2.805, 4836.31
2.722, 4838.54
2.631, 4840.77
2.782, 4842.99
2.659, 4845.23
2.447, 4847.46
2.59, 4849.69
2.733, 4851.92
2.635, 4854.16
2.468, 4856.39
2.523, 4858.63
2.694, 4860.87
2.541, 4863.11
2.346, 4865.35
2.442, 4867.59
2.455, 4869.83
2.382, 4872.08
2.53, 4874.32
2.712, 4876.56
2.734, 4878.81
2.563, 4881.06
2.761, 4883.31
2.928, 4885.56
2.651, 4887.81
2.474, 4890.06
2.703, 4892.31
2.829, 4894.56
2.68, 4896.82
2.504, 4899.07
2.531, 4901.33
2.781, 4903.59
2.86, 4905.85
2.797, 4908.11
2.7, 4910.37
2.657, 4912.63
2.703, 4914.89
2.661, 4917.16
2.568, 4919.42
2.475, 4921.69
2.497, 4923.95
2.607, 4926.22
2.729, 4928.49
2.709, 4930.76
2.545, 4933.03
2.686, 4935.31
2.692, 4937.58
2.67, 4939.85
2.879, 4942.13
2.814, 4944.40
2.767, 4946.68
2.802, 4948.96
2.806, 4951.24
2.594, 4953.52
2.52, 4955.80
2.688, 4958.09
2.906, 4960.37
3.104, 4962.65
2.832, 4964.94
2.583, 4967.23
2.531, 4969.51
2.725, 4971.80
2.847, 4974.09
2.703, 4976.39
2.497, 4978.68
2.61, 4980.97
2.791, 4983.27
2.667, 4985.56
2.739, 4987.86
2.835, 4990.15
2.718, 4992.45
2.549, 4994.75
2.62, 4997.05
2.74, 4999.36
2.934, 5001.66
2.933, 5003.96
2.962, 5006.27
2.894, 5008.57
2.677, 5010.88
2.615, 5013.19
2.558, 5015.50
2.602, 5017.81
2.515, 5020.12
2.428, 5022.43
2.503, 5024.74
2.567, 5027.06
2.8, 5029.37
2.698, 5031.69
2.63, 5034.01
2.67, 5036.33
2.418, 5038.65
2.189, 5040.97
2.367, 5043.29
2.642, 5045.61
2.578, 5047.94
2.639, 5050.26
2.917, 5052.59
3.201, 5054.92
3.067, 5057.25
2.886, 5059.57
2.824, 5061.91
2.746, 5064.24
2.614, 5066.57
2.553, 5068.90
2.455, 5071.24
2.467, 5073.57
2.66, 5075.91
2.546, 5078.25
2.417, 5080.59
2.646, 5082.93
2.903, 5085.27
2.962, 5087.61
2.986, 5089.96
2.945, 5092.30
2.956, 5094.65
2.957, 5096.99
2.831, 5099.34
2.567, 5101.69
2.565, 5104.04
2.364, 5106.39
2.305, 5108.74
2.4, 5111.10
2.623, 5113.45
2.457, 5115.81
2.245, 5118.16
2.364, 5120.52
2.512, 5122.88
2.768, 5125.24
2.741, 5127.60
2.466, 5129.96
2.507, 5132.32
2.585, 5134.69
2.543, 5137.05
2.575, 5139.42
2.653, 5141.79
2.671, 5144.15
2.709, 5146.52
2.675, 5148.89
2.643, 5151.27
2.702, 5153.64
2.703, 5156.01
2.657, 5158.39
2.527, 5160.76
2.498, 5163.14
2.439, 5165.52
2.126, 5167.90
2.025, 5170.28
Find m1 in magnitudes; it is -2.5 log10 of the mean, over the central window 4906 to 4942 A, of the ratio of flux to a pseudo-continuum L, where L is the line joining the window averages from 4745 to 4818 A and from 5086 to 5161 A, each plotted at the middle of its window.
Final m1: 0.02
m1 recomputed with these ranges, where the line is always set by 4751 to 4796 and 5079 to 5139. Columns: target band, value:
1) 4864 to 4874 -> 0.15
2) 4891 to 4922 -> 0.03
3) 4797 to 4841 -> 0.01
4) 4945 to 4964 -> -0.02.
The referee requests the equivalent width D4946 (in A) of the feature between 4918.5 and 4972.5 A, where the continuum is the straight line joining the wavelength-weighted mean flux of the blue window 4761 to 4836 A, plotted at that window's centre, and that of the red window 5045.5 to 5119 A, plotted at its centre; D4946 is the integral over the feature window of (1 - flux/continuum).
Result 1.1 A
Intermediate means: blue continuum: 2.83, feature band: 2.7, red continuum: 2.69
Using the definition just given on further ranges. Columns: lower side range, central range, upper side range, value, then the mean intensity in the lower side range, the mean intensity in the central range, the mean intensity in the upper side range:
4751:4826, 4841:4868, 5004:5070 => 1.8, 2.79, 2.58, 2.67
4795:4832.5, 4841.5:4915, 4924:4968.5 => 3.1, 2.76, 2.63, 2.73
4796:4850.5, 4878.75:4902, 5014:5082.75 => 0.3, 2.74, 2.67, 2.63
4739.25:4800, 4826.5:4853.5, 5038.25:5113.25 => 0.1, 2.8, 2.76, 2.68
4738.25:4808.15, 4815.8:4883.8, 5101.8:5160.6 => 1.5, 2.79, 2.68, 2.56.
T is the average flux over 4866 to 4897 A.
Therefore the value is 2.63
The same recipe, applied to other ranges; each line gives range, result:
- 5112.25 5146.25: 2.56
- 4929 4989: 2.72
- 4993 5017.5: 2.74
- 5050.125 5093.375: 2.76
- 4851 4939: 2.63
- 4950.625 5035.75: 2.7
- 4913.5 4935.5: 2.62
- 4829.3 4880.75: 2.63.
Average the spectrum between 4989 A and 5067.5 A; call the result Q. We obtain 2.69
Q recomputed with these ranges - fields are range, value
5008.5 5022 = 2.61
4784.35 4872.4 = 2.68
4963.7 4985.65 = 2.68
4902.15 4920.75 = 2.71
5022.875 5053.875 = 2.58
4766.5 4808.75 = 2.85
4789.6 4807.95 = 2.69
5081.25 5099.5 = 2.89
